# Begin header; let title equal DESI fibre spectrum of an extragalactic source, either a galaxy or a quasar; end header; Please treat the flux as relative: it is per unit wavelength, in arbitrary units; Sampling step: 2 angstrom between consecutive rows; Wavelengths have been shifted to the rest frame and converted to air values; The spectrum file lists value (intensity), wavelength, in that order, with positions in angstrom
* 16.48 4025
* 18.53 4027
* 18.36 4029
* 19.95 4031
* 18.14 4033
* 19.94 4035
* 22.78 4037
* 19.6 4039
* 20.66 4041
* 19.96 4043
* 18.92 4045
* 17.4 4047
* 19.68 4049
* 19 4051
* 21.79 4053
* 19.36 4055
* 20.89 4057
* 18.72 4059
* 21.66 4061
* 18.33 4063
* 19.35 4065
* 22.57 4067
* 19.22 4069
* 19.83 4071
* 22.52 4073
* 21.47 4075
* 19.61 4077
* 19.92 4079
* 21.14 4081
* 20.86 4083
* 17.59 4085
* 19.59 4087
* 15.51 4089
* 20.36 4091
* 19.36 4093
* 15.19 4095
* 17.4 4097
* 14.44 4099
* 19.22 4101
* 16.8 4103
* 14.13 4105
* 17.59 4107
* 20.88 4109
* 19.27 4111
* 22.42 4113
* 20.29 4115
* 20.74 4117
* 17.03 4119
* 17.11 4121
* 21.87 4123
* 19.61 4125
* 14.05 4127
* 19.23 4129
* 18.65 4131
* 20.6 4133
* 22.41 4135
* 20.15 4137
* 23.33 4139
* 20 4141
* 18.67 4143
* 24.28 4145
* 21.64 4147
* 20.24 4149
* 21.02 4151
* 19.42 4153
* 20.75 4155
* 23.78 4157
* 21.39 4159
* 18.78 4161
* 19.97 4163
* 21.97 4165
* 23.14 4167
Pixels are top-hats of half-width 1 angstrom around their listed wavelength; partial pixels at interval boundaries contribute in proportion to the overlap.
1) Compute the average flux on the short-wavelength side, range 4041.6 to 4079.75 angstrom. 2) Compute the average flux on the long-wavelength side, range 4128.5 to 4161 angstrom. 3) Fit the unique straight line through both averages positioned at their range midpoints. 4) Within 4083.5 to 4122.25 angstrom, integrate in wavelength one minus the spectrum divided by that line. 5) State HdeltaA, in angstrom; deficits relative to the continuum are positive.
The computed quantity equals 4.3 angstrom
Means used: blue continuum 20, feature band 18.2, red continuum 20.9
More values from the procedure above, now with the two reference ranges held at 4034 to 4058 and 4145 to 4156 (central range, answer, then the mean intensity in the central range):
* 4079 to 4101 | 2.3 angstrom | 18.3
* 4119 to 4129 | 1.2 angstrom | 18.2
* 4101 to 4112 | 1.4 angstrom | 17.9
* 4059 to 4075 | -0.2 angstrom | 20.4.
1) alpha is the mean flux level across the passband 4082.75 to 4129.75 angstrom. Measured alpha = 18.3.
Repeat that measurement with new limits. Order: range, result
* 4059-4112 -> 19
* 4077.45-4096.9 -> 18.8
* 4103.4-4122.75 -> 18.9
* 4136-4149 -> 21.3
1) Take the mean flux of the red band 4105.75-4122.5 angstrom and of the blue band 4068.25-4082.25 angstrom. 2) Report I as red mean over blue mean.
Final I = 0.94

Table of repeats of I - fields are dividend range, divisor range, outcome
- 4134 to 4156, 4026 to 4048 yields 1.08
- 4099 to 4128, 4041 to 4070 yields 0.93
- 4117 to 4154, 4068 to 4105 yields 1.07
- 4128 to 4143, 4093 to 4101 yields 1.24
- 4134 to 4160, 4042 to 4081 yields 1.06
